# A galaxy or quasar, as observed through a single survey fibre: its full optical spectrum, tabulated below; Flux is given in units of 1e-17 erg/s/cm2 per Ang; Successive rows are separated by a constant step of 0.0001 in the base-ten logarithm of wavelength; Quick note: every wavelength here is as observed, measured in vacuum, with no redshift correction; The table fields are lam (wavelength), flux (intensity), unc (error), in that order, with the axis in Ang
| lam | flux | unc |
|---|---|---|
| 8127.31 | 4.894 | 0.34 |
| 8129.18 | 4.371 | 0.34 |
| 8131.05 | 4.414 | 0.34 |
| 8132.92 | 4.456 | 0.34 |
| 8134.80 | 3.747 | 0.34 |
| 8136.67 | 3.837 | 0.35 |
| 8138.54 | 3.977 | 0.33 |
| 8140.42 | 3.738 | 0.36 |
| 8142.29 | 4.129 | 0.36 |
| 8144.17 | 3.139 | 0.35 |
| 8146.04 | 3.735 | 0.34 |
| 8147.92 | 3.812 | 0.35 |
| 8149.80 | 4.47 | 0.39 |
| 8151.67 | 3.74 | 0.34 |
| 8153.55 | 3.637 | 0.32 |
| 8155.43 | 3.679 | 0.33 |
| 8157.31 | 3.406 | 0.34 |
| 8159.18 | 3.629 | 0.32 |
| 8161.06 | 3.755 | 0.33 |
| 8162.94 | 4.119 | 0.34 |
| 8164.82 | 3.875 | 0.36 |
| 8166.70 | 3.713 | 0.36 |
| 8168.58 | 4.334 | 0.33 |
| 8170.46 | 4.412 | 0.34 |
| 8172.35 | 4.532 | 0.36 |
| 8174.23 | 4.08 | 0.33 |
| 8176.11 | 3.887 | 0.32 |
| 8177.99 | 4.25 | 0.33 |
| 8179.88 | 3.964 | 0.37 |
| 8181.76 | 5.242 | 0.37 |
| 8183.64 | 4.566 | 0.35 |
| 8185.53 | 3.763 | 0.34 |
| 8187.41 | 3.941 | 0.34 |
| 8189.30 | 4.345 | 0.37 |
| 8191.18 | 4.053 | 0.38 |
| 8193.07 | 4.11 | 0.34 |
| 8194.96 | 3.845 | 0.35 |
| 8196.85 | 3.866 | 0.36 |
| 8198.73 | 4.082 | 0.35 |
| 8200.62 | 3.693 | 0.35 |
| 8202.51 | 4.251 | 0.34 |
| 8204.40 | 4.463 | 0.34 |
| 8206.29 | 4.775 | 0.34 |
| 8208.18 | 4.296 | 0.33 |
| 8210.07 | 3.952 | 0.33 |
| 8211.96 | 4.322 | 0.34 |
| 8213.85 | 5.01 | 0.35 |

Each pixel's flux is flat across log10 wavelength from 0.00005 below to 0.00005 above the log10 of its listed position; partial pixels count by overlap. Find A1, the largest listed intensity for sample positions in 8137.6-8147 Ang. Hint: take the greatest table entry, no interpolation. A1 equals 4.129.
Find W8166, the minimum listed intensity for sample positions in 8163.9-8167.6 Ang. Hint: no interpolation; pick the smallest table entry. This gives 3.713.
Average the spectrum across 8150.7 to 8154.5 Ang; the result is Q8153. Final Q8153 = 3.7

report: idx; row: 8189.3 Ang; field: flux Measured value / 4.345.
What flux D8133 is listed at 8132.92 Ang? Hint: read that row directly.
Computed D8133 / 4.456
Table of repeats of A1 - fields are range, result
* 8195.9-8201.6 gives 4.082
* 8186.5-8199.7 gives 4.345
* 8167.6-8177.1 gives 4.532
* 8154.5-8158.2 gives 3.679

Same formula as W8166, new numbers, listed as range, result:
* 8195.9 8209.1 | 3.693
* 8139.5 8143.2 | 3.738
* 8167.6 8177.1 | 3.887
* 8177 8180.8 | 3.964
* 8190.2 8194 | 4.053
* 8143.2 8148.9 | 3.139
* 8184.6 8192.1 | 3.763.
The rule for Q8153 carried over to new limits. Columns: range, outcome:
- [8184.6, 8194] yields 4.04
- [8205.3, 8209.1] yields 4.54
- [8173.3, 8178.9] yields 4.08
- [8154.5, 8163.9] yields 3.72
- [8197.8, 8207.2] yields 4.25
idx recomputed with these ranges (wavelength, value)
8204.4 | 4.463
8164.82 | 3.875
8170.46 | 4.412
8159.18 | 3.629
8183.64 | 4.566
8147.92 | 3.812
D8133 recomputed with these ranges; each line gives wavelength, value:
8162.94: 4.119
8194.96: 3.845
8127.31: 4.894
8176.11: 3.887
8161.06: 3.755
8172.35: 4.532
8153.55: 3.637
